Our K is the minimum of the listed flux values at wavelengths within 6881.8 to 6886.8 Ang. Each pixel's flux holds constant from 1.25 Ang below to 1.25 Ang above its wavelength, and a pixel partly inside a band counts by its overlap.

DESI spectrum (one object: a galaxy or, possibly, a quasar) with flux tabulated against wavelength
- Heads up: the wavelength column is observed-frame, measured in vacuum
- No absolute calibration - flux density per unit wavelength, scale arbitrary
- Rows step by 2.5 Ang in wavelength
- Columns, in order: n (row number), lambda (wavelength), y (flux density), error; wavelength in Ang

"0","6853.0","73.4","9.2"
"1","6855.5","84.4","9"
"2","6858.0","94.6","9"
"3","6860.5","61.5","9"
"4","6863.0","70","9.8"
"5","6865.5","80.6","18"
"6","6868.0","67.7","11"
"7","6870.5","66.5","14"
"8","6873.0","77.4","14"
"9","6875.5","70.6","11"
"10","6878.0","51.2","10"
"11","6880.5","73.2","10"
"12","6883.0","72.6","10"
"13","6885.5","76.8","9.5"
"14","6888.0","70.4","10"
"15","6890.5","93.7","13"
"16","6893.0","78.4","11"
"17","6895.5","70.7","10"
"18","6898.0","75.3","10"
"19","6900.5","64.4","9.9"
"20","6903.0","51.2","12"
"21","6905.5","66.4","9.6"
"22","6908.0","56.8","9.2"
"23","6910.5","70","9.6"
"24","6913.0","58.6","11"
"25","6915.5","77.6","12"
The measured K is 72.6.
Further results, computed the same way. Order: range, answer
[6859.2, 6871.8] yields 61.5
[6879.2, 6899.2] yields 70.4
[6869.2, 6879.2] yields 51.2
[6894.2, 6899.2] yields 70.7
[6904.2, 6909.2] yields 56.8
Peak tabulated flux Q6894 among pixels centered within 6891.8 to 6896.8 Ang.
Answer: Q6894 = 78.4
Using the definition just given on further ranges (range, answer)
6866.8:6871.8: 67.7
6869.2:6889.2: 77.4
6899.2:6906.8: 66.4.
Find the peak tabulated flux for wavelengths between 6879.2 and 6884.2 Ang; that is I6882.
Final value 73.2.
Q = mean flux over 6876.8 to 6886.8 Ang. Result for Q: 68.5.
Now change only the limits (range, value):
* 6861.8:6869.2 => 72.8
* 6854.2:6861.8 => 80.1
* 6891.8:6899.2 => 74.8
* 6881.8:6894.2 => 78.4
